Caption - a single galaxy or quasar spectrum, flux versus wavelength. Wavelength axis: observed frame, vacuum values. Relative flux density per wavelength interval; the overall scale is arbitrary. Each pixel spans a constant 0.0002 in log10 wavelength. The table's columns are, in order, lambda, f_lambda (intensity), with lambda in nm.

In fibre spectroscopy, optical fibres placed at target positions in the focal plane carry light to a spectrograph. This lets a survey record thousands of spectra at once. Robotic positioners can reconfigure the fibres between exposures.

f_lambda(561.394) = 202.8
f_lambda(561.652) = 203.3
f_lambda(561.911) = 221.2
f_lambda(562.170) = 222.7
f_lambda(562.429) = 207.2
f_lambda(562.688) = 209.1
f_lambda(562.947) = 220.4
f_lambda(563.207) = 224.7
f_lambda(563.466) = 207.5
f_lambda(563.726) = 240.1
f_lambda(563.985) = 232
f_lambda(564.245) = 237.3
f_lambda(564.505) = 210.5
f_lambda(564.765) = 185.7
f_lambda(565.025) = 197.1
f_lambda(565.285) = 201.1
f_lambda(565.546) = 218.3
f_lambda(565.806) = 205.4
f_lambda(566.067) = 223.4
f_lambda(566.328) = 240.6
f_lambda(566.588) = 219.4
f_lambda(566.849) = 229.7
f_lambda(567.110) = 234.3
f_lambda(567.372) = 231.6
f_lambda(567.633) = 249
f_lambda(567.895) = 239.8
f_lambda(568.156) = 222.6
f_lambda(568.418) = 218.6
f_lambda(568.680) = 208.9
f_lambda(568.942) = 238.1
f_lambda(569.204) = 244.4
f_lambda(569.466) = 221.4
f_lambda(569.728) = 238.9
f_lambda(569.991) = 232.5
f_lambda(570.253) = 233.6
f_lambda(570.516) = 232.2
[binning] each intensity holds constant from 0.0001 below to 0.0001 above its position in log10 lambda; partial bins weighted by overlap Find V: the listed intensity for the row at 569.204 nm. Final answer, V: 244.4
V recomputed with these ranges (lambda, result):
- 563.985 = 232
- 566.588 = 219.4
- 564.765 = 185.7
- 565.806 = 205.4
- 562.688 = 209.1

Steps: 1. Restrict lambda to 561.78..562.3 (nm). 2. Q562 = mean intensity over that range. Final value 222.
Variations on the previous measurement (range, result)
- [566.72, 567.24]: 232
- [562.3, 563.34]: 215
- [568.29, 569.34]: 228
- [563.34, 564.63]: 226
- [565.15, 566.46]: 218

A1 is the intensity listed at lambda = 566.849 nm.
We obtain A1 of 229.7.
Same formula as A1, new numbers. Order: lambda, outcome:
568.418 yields 218.6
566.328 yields 240.6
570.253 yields 233.6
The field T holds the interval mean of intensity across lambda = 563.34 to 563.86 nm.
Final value 224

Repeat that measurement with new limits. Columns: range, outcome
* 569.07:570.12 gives 234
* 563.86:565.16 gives 212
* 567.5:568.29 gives 237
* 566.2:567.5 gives 231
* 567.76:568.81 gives 222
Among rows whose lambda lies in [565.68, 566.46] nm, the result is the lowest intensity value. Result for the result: 205.4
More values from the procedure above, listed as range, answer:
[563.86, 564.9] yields 185.7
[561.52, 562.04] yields 203.3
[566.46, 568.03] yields 219.4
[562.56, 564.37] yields 207.5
